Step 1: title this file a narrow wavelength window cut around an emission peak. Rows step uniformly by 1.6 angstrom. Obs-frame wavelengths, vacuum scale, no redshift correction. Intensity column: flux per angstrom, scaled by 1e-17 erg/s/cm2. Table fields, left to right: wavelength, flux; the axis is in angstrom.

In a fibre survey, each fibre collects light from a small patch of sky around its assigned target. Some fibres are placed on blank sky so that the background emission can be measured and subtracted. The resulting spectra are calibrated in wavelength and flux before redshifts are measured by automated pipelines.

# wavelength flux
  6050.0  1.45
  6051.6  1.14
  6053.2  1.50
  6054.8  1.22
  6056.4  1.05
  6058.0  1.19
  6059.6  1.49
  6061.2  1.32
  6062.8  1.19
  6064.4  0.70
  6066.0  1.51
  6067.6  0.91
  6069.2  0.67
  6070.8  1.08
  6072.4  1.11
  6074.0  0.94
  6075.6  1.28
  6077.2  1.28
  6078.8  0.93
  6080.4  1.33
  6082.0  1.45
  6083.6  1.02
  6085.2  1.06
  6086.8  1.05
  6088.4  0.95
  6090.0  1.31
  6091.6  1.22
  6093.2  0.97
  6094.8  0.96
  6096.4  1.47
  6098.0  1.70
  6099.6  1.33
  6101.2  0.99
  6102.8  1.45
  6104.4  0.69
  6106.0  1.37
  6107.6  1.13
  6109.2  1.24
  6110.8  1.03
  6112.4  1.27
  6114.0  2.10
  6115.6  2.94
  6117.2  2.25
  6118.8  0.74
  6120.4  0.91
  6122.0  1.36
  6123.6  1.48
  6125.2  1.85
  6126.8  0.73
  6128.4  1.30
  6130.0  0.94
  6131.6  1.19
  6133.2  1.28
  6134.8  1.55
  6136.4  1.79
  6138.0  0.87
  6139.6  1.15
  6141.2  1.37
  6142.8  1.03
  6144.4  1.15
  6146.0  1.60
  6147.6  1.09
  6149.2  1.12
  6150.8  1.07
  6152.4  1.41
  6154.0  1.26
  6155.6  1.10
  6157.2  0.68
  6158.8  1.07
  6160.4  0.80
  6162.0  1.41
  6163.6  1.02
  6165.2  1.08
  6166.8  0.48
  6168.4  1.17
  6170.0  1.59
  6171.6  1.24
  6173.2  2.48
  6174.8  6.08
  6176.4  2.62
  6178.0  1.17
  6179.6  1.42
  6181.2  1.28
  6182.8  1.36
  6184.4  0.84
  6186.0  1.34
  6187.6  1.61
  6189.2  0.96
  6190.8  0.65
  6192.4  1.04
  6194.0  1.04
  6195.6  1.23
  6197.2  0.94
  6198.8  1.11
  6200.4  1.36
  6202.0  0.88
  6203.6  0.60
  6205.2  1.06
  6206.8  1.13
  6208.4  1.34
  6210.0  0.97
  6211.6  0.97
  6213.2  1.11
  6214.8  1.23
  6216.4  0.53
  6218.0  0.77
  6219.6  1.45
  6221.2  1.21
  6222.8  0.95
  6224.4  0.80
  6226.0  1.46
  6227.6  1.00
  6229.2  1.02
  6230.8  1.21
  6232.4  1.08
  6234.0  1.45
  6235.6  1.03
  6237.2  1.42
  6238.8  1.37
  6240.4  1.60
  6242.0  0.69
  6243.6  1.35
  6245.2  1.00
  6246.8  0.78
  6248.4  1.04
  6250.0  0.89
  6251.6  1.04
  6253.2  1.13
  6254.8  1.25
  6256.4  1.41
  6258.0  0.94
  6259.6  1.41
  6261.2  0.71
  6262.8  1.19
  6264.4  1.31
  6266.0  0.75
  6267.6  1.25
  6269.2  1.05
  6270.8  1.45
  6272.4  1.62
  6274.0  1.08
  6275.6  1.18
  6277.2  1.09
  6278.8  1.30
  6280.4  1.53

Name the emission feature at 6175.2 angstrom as [O III]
